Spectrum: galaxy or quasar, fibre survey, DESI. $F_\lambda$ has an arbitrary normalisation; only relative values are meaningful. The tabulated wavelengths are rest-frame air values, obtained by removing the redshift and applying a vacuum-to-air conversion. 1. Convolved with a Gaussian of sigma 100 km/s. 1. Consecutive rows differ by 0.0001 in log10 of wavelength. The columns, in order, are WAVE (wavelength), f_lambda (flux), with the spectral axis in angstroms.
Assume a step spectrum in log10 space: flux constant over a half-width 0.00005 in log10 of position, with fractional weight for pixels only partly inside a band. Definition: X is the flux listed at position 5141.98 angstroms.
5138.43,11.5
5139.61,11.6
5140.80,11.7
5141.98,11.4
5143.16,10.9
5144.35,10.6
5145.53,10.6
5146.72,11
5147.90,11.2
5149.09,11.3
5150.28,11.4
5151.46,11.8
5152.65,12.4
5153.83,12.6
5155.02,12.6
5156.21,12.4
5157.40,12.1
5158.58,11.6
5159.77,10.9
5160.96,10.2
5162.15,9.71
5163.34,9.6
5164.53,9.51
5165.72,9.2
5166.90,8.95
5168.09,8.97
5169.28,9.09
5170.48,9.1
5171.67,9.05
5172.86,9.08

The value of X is 11.4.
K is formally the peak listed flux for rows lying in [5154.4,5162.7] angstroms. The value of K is 12.6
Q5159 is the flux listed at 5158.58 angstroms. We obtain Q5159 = 11.6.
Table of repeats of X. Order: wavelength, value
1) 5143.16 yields 10.9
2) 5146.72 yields 11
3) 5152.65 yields 12.4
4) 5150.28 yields 11.4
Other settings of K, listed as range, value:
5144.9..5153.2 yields 12.4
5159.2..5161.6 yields 10.9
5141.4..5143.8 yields 11.4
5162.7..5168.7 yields 9.6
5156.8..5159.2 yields 12.1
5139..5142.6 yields 11.7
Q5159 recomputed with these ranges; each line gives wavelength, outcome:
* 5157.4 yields 12.1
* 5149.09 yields 11.3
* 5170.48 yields 9.1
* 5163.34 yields 9.6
